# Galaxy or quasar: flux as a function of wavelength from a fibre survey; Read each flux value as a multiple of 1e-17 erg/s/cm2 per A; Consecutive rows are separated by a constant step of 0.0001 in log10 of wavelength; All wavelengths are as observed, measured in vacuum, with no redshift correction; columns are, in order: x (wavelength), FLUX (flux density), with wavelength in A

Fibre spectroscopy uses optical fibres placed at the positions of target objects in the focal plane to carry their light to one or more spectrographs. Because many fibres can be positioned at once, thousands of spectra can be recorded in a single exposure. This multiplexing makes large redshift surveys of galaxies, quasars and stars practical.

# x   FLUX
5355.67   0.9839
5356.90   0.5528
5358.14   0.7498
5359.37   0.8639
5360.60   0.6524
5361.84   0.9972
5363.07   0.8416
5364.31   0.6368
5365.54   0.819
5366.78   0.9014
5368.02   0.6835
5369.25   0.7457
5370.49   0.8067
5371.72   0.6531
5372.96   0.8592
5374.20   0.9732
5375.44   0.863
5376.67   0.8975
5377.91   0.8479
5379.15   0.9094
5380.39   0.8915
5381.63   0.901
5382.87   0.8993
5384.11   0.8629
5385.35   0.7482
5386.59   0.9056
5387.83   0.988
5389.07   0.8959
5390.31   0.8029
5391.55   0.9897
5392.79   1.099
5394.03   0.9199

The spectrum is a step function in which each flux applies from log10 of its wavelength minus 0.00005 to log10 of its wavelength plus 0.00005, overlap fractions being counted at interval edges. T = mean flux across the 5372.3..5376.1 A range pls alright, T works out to 0.896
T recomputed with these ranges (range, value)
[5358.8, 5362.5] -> 0.838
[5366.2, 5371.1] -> 0.783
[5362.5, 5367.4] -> 0.798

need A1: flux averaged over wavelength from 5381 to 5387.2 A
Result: 0.863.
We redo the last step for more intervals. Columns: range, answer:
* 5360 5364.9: 0.782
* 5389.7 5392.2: 0.9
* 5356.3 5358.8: 0.655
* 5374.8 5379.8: 0.88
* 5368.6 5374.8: 0.807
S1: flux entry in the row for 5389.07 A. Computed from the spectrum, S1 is 0.8959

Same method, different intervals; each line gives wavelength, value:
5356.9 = 0.5528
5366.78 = 0.9014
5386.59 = 0.9056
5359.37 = 0.8639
